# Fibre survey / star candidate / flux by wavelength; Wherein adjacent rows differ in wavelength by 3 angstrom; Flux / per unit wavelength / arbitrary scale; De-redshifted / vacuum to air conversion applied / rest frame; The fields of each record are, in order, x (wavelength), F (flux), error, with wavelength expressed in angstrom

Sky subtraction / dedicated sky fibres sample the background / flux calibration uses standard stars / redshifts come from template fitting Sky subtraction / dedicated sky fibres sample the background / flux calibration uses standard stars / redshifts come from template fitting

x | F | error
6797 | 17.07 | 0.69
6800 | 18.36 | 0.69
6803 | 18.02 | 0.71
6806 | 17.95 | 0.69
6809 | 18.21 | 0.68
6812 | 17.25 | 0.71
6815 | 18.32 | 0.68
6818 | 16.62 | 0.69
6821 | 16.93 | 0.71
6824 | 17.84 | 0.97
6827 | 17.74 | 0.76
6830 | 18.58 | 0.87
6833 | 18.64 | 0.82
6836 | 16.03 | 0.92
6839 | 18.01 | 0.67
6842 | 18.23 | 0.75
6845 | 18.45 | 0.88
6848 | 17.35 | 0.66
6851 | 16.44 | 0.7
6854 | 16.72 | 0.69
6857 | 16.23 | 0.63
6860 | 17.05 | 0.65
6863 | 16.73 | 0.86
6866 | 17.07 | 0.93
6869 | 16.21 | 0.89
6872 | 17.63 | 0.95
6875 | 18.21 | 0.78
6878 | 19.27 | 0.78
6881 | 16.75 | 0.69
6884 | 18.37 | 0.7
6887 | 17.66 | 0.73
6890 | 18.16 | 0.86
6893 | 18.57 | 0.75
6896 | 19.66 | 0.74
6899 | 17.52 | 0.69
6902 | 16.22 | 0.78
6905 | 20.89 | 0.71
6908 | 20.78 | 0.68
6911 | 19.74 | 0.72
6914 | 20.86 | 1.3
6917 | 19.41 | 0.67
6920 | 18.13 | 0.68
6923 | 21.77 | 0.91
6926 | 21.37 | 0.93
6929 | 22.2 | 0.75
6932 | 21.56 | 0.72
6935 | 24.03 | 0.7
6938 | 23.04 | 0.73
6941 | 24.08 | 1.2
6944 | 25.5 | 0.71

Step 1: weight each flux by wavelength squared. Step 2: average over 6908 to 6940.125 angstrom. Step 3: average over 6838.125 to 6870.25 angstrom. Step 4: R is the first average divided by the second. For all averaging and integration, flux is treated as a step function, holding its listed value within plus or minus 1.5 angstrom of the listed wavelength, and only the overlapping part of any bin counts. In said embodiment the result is 1.27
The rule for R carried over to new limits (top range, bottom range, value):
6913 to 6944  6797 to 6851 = 1.27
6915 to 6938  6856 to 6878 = 1.26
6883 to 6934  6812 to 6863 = 1.15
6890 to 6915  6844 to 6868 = 1.15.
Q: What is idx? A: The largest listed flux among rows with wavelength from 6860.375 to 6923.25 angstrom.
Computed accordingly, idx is 21.77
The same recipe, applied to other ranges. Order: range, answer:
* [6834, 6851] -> 18.45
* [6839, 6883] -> 19.27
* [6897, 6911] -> 20.89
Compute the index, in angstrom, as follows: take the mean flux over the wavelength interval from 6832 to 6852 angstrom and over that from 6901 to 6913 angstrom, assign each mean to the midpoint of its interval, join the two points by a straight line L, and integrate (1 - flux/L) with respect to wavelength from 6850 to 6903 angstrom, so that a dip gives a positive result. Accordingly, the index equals 3.3 angstrom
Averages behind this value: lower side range 17.6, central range 17.5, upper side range 19.6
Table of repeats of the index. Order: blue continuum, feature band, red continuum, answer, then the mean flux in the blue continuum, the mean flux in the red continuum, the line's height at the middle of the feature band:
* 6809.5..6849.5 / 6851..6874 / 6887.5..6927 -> 2.01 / 17.7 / 19.4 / 18.4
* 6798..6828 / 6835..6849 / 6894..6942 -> 0.64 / 17.7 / 20.6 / 18.5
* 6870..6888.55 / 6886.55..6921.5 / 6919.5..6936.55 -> 1.47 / 17.9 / 21.7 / 19.9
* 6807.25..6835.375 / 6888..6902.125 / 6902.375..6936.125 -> 1.30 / 17.7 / 20.8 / 20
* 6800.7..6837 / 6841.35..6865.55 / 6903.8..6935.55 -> 2.17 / 17.7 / 20.9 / 18.8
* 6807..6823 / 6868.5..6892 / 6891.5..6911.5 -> 0.98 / 17.5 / 19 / 18.6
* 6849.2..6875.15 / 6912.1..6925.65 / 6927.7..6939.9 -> 0.87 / 16.9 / 22.8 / 21.5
